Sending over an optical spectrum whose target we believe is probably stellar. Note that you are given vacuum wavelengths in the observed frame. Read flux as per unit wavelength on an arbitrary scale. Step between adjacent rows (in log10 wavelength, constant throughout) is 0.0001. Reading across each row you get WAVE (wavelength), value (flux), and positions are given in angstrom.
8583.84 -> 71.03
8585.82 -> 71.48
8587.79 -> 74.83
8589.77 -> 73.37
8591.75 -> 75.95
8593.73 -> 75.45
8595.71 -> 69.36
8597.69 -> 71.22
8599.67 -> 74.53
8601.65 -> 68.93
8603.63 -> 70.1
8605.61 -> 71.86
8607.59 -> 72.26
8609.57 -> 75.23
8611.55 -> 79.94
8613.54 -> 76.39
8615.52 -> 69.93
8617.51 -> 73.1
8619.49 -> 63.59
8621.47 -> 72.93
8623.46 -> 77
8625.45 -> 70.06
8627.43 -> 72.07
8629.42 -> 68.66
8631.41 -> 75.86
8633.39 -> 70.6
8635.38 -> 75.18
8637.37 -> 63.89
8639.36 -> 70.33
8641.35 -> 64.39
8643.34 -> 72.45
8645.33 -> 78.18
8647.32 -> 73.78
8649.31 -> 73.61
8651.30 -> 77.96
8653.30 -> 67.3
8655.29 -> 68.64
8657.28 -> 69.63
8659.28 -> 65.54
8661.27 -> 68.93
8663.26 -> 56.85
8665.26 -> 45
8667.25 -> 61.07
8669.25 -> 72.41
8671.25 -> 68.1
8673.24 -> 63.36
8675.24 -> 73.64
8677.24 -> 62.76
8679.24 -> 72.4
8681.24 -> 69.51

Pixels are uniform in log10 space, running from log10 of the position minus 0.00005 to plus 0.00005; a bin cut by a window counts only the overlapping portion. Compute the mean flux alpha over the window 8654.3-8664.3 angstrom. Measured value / 65.8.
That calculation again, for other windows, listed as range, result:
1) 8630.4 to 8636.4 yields 73.8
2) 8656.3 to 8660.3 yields 67.5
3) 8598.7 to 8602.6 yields 71.8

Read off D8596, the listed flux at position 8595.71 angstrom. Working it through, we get 69.36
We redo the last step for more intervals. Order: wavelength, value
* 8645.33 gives 78.18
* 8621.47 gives 72.93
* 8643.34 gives 72.45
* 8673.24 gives 63.36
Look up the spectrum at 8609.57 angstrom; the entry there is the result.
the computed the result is 75.23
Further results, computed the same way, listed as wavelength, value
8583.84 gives 71.03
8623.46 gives 77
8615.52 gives 69.93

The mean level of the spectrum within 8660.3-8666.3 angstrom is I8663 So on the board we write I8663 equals 57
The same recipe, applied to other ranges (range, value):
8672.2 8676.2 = 68.5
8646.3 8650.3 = 73.8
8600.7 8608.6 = 70.9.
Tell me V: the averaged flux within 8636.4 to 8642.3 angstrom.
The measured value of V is 66.2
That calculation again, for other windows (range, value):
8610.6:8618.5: 74.7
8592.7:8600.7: 72.6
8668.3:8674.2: 68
